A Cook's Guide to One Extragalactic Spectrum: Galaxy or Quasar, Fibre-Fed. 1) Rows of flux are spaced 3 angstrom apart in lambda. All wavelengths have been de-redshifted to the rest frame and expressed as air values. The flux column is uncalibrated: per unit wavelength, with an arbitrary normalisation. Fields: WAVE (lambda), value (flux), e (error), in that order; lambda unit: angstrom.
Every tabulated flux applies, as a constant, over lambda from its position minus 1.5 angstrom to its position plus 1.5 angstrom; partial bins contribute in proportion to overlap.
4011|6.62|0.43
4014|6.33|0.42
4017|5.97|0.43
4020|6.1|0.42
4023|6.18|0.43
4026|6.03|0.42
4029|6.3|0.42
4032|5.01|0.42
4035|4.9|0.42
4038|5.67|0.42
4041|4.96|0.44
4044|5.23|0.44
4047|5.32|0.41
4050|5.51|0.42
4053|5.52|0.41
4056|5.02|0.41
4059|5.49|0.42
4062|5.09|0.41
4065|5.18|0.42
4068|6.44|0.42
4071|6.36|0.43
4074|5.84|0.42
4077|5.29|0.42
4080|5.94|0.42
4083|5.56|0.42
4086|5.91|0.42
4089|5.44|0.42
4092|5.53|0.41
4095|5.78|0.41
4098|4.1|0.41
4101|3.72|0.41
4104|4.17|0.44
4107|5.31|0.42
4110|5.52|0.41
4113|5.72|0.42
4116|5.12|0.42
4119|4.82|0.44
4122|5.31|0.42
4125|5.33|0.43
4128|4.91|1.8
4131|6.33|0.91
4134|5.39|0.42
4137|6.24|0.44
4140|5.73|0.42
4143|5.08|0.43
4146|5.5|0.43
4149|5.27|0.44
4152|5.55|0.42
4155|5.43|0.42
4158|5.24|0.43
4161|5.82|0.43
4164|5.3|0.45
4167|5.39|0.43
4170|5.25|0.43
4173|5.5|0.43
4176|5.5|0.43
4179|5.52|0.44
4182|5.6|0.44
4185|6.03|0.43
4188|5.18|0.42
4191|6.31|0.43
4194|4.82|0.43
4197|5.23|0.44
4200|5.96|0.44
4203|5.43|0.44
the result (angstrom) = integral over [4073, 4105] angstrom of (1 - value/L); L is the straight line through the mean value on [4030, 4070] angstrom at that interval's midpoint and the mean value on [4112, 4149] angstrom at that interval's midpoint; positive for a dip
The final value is 1.1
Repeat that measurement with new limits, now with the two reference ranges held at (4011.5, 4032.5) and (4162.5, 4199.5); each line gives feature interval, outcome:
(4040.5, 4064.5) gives 2.7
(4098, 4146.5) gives 4.0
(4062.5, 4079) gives 0.3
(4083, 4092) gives 0.3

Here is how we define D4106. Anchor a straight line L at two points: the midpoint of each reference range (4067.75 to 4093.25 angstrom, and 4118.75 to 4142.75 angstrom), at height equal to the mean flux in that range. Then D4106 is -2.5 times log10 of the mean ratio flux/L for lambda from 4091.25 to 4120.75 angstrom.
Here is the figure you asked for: 0.140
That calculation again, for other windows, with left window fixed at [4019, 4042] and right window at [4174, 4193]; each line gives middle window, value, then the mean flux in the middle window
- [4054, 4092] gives 0.005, 5.62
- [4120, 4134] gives 0.043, 5.44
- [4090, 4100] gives 0.116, 5.08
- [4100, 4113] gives 0.170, 4.84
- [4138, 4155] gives 0.041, 5.45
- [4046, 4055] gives 0.043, 5.43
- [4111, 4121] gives 0.083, 5.24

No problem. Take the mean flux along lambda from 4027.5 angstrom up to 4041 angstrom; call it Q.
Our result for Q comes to 5.41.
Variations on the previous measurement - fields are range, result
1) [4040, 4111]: 5.34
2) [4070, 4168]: 5.39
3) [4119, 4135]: 5.4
